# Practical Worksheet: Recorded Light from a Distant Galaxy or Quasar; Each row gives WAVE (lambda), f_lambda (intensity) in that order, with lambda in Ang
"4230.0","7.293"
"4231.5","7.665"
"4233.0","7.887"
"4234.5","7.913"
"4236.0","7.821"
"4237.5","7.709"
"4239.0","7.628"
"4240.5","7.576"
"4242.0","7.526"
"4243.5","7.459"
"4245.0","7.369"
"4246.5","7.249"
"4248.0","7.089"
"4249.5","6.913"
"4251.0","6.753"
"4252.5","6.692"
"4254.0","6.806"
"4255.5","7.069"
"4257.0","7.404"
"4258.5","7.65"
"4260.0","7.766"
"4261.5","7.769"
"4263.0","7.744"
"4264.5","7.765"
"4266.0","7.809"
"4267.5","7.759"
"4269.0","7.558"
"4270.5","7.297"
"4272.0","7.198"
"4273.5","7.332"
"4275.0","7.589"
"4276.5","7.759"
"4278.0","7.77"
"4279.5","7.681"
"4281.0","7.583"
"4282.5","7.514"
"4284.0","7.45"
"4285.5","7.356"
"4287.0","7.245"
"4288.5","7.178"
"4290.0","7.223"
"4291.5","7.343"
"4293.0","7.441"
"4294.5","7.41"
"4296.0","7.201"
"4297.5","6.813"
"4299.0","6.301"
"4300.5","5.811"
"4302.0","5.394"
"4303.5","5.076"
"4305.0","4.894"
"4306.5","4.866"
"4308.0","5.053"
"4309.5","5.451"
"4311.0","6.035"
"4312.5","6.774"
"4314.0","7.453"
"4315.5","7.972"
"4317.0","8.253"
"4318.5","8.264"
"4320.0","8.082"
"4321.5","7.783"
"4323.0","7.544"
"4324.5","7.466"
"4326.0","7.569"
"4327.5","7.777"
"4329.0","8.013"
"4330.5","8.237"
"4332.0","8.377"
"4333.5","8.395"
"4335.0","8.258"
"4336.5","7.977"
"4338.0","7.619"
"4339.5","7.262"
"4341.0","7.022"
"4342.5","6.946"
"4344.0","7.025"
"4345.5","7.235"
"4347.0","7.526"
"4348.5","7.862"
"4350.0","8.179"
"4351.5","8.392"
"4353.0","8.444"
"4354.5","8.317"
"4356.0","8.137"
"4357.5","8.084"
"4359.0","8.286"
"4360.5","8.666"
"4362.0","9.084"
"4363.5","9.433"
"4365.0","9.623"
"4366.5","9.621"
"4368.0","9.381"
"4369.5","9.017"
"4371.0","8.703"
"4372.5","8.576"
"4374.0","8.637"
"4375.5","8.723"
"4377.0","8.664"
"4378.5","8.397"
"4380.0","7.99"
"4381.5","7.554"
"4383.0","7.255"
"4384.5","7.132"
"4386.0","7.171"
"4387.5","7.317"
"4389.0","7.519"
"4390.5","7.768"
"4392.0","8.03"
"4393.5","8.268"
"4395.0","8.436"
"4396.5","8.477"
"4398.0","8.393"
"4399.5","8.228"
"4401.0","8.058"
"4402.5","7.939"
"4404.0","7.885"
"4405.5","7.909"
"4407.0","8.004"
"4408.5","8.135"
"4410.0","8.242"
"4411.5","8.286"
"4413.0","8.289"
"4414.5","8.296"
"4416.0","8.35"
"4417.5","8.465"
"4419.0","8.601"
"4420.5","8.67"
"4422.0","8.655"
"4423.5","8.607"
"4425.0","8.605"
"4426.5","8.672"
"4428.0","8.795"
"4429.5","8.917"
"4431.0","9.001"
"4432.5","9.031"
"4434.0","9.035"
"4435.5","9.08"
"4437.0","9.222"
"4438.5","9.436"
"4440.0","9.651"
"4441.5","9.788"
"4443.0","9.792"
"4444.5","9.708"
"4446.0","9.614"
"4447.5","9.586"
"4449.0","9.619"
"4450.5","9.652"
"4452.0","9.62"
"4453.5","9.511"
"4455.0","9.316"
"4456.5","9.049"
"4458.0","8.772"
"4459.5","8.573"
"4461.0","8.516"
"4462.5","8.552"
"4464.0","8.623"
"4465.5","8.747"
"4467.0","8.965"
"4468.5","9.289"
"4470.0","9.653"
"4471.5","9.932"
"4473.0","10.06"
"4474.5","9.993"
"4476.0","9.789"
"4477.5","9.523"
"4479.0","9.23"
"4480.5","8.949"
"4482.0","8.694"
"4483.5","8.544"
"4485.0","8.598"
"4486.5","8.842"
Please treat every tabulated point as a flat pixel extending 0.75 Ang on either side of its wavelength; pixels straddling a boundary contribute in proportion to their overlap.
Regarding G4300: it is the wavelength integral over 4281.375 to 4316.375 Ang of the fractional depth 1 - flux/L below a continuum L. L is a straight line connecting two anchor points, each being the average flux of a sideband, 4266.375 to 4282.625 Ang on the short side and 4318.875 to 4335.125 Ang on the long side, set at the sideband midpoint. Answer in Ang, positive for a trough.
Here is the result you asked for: 5.2 Ang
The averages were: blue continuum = 7.56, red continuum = 7.95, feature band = 6.59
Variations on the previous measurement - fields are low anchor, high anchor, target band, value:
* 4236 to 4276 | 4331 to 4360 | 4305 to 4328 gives 2.1 Ang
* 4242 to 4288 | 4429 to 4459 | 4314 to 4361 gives 1.8 Ang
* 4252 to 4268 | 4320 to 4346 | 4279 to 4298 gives 0.6 Ang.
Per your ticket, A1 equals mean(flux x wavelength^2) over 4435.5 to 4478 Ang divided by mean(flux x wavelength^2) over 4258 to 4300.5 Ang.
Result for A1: 1.4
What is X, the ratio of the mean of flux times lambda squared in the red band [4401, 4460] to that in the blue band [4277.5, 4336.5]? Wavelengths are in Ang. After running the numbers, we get 1.31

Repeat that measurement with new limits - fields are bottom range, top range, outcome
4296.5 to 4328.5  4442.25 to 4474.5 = 1.48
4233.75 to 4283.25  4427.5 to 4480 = 1.36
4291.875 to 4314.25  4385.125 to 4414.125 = 1.37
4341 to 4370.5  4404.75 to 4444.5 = 1.08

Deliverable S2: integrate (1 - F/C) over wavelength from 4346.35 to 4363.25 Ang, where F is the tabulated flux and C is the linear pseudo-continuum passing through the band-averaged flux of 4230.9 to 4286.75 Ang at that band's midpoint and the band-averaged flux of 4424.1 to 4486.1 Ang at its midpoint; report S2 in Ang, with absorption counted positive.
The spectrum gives 0.0 Ang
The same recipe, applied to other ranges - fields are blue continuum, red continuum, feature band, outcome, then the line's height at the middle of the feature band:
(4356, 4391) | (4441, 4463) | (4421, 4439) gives 0.28 Ang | 9.05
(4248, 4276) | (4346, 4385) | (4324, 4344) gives 0.94 Ang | 8.12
